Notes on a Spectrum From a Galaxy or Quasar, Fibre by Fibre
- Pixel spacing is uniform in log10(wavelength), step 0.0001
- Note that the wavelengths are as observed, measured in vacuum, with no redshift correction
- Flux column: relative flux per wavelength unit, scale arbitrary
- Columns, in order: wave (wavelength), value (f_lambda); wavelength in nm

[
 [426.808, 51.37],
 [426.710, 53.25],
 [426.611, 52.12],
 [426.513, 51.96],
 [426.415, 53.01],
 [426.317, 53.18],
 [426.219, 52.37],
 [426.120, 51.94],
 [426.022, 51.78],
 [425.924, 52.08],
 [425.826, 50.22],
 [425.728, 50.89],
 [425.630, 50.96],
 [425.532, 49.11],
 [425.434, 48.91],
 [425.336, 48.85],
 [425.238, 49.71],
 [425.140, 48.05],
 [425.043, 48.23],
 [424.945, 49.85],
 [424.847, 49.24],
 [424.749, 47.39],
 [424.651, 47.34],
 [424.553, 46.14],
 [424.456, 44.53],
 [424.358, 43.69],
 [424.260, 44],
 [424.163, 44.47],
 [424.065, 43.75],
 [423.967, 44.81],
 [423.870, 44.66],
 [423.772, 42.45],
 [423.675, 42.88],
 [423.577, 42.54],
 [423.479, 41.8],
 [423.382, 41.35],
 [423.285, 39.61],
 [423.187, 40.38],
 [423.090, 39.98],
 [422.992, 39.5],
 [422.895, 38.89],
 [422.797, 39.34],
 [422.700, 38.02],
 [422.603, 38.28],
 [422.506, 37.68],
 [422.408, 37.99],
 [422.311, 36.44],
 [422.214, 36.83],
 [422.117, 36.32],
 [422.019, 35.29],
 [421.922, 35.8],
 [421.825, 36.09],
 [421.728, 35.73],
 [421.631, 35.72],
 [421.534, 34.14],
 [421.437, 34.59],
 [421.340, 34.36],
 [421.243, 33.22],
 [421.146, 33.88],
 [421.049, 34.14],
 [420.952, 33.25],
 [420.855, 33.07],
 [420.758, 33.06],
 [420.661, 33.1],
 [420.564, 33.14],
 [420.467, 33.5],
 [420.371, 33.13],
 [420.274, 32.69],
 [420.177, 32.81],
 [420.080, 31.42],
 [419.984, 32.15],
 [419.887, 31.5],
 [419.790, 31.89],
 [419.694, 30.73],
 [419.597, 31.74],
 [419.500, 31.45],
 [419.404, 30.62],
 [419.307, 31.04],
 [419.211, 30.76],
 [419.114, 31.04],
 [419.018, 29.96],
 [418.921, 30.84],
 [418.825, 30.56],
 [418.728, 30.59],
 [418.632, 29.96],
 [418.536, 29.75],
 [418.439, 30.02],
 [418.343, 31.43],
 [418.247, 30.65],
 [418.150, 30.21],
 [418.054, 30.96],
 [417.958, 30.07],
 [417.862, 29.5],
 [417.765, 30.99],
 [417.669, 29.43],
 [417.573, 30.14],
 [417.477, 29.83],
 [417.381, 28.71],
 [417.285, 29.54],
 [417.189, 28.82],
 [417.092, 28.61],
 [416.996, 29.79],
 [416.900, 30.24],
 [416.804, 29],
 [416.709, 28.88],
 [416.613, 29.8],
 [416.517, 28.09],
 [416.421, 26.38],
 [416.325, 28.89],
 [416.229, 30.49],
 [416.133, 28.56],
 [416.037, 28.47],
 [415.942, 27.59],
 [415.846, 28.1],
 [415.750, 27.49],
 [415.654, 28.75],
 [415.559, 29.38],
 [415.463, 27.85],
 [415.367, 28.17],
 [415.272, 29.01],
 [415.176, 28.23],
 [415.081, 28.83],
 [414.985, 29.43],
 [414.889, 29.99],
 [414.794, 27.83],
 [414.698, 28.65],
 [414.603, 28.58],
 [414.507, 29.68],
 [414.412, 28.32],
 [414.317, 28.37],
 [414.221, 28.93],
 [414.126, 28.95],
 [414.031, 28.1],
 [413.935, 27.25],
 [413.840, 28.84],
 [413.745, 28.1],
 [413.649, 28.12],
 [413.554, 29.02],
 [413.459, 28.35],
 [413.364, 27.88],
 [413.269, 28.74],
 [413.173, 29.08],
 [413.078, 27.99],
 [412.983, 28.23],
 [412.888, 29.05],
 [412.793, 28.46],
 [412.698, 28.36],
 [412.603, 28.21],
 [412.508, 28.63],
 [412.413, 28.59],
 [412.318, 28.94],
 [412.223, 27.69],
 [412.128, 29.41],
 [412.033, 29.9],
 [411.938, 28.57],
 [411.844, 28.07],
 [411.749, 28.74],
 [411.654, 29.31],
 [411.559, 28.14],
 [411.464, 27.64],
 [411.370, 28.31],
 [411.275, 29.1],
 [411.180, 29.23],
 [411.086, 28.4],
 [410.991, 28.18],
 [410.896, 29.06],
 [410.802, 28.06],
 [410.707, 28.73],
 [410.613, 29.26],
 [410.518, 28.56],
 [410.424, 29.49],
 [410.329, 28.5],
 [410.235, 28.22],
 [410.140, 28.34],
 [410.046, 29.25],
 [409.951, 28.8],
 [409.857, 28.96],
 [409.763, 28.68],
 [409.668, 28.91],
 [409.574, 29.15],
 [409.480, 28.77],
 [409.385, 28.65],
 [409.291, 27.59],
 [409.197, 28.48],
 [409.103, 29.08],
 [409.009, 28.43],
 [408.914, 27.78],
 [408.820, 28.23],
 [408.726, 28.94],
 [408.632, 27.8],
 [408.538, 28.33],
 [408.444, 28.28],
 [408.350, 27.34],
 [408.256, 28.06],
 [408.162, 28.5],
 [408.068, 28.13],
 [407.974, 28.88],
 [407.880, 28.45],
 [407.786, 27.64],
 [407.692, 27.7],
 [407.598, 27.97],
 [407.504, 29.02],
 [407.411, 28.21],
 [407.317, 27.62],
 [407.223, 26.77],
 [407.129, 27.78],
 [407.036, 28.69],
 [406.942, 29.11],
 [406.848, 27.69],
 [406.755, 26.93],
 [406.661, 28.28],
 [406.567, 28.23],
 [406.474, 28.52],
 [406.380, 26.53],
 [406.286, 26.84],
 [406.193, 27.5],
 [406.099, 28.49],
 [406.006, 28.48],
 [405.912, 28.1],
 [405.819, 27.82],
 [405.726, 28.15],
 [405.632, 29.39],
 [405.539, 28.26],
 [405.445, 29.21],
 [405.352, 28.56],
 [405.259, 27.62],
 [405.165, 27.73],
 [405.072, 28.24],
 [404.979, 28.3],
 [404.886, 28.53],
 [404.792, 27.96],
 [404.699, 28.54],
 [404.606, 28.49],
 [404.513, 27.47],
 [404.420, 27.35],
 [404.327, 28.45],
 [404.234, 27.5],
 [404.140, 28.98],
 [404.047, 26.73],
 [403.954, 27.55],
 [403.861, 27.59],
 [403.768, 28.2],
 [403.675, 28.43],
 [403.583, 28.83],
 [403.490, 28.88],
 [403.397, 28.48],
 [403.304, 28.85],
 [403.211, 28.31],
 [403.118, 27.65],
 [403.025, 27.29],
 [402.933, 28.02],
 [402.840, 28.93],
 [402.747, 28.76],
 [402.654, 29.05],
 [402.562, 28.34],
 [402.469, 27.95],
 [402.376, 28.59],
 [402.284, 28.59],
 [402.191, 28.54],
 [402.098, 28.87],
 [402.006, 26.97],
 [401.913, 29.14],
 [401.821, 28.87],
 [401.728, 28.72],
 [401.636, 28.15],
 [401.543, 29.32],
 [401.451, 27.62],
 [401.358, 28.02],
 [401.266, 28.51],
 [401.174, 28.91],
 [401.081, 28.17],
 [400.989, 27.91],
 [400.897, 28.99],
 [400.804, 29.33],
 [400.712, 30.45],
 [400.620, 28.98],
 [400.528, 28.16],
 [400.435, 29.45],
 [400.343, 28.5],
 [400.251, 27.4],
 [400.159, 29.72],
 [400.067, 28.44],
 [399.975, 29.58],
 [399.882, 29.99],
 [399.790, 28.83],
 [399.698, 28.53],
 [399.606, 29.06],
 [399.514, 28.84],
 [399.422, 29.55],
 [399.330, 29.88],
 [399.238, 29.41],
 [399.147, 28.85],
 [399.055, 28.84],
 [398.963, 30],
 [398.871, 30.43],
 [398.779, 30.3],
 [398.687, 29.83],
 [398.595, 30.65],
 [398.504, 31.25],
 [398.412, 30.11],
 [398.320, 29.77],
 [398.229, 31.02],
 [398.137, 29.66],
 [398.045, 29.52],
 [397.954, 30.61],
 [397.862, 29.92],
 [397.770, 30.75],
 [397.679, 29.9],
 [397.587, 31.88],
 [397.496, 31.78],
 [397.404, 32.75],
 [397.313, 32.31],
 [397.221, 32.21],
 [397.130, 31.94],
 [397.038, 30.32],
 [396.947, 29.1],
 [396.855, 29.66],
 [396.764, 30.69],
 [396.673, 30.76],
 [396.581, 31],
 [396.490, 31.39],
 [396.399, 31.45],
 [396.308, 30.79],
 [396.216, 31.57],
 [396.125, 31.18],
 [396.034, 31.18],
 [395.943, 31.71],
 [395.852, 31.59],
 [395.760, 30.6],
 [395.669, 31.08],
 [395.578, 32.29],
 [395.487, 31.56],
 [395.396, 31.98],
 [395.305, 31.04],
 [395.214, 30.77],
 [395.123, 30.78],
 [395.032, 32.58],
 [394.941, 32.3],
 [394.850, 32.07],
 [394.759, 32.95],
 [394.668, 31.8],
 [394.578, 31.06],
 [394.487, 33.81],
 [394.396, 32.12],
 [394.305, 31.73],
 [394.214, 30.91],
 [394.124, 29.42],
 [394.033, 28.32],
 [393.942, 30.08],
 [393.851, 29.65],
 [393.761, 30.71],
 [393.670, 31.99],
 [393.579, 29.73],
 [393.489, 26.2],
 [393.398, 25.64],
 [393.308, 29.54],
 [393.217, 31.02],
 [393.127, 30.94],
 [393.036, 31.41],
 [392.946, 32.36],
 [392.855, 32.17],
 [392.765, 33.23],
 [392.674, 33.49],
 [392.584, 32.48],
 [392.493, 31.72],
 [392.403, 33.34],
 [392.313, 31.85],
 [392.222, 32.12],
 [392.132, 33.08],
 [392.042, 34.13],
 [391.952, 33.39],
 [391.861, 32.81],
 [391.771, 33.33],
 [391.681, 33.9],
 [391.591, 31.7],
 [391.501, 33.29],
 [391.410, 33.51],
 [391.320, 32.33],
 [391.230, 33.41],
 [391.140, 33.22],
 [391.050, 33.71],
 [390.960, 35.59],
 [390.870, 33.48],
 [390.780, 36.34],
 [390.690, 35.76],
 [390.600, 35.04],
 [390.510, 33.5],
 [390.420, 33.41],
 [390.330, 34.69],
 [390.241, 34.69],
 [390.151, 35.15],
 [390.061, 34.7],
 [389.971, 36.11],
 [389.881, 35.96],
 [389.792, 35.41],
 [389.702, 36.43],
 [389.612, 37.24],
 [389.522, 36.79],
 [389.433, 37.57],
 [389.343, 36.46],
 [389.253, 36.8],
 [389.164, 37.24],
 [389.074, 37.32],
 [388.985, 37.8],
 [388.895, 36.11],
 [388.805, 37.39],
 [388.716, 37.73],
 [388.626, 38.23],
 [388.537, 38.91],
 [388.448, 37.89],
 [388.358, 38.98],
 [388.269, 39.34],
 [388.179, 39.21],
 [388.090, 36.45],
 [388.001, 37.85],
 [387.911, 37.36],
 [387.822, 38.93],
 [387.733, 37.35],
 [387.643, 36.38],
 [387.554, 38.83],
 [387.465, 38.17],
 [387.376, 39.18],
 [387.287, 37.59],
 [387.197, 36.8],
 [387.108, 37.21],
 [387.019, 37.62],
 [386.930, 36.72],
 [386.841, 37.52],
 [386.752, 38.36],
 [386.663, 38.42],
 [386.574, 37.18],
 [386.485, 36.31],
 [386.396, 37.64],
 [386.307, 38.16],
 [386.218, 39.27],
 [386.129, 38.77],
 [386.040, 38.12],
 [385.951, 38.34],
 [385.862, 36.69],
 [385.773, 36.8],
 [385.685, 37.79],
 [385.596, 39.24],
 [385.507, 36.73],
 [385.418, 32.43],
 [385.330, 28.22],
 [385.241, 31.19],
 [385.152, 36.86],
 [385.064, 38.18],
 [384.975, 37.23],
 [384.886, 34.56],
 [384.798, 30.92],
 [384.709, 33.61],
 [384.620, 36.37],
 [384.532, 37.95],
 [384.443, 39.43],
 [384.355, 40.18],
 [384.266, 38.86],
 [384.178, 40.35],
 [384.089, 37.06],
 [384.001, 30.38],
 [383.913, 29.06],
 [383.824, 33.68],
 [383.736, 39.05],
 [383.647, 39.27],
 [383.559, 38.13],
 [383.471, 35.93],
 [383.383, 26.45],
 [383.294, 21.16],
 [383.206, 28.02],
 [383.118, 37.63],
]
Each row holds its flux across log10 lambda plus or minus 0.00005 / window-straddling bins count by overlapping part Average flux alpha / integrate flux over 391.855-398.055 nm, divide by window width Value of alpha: 31.3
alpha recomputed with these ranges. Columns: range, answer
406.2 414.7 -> 28.4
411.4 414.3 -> 28.5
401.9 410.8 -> 28.3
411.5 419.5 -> 29.1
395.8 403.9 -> 29.5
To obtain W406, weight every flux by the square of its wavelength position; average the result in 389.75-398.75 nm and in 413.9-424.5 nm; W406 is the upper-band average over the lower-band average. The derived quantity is 1.17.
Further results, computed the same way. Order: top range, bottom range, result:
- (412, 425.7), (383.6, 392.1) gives 1.09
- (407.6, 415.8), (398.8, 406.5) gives 1.05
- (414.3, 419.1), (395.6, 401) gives 1.06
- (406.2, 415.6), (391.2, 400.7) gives 0.99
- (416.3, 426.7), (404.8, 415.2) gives 1.40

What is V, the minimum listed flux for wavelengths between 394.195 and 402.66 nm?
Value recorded 26.97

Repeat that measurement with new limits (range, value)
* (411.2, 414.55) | 27.25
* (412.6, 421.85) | 26.38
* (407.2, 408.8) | 26.77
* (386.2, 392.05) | 31.7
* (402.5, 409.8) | 26.53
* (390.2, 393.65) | 25.64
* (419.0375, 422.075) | 30.62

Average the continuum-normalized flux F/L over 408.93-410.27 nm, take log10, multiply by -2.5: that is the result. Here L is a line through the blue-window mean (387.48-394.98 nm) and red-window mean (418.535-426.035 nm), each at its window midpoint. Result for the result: 0.27 mag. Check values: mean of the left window 34.1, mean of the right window 38.7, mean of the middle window 28.6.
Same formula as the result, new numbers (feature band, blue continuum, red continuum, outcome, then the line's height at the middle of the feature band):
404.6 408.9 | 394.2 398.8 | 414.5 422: 0.11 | 31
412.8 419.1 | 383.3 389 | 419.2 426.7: 0.34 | 39.9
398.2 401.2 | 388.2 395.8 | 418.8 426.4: 0.19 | 35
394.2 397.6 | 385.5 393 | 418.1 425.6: 0.15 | 36.3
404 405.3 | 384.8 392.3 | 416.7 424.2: 0.25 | 35.1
